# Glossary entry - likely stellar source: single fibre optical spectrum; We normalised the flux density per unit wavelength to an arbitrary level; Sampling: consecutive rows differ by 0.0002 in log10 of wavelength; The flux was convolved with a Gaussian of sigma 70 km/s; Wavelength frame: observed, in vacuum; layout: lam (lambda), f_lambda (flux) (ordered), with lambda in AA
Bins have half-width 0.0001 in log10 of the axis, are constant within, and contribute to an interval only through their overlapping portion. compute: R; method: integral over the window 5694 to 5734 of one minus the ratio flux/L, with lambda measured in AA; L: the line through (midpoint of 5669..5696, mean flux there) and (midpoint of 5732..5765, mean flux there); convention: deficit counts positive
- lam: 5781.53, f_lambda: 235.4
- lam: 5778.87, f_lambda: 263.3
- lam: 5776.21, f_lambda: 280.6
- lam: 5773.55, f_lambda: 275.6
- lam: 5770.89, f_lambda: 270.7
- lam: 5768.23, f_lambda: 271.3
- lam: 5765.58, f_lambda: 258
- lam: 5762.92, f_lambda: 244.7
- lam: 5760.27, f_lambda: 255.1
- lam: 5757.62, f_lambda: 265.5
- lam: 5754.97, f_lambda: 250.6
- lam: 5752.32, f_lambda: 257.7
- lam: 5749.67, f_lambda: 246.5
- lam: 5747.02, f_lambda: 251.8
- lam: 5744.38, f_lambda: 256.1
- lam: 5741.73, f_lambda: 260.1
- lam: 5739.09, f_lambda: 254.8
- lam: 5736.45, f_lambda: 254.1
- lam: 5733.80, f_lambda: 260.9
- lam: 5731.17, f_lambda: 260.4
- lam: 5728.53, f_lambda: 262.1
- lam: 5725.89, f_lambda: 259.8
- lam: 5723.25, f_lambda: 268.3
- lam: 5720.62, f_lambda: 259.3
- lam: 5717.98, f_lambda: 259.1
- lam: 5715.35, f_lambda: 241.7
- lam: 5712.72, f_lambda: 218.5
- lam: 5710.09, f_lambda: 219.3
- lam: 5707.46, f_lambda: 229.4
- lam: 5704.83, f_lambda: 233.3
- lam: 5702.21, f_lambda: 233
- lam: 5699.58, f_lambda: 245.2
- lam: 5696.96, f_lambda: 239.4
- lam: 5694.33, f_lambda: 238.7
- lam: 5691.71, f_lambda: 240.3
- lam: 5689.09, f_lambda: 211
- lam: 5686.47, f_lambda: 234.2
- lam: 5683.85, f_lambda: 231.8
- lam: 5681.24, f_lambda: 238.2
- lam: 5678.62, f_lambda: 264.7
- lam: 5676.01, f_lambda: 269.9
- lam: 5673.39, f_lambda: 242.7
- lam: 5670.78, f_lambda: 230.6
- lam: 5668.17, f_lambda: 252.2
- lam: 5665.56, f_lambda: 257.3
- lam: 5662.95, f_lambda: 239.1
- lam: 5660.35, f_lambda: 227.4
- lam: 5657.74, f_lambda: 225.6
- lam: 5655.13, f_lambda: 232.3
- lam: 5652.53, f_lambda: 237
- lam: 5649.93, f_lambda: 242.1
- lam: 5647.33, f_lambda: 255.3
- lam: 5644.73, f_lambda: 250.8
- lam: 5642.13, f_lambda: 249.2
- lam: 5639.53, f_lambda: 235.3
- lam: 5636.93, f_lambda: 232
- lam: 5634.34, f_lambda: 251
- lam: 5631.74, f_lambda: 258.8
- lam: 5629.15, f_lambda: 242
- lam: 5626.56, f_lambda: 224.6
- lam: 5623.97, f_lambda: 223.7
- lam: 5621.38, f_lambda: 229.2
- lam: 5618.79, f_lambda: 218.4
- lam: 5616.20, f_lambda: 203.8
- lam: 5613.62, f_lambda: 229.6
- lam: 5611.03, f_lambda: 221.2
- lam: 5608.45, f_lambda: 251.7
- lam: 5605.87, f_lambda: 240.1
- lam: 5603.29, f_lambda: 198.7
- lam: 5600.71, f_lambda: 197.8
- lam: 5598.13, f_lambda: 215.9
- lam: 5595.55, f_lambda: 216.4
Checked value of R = 0.3 AA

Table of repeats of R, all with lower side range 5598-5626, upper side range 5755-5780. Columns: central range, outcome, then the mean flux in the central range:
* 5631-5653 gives -1.6 AA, 246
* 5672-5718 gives 1.2 AA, 238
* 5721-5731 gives -0.4 AA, 263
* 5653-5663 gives 0.1 AA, 231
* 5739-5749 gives 0.1 AA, 255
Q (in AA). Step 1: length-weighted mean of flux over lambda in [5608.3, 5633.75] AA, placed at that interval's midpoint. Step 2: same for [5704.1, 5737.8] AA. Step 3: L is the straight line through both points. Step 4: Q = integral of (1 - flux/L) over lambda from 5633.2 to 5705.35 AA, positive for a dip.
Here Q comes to -0.60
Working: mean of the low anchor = 230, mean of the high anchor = 248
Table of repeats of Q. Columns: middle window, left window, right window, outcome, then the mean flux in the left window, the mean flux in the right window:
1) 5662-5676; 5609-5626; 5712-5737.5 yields -0.51 AA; 222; 255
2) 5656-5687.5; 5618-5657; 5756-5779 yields 0.38 AA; 239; 265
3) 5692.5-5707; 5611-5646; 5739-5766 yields 0.49 AA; 234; 255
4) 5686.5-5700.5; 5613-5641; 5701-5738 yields 0.48 AA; 232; 247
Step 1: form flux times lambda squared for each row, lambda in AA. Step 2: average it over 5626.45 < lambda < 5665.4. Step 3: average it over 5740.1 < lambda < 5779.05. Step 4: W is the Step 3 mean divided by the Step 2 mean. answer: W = 1.1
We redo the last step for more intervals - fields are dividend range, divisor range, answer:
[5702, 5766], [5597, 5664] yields 1.12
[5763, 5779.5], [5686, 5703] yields 1.17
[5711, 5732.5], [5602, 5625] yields 1.17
